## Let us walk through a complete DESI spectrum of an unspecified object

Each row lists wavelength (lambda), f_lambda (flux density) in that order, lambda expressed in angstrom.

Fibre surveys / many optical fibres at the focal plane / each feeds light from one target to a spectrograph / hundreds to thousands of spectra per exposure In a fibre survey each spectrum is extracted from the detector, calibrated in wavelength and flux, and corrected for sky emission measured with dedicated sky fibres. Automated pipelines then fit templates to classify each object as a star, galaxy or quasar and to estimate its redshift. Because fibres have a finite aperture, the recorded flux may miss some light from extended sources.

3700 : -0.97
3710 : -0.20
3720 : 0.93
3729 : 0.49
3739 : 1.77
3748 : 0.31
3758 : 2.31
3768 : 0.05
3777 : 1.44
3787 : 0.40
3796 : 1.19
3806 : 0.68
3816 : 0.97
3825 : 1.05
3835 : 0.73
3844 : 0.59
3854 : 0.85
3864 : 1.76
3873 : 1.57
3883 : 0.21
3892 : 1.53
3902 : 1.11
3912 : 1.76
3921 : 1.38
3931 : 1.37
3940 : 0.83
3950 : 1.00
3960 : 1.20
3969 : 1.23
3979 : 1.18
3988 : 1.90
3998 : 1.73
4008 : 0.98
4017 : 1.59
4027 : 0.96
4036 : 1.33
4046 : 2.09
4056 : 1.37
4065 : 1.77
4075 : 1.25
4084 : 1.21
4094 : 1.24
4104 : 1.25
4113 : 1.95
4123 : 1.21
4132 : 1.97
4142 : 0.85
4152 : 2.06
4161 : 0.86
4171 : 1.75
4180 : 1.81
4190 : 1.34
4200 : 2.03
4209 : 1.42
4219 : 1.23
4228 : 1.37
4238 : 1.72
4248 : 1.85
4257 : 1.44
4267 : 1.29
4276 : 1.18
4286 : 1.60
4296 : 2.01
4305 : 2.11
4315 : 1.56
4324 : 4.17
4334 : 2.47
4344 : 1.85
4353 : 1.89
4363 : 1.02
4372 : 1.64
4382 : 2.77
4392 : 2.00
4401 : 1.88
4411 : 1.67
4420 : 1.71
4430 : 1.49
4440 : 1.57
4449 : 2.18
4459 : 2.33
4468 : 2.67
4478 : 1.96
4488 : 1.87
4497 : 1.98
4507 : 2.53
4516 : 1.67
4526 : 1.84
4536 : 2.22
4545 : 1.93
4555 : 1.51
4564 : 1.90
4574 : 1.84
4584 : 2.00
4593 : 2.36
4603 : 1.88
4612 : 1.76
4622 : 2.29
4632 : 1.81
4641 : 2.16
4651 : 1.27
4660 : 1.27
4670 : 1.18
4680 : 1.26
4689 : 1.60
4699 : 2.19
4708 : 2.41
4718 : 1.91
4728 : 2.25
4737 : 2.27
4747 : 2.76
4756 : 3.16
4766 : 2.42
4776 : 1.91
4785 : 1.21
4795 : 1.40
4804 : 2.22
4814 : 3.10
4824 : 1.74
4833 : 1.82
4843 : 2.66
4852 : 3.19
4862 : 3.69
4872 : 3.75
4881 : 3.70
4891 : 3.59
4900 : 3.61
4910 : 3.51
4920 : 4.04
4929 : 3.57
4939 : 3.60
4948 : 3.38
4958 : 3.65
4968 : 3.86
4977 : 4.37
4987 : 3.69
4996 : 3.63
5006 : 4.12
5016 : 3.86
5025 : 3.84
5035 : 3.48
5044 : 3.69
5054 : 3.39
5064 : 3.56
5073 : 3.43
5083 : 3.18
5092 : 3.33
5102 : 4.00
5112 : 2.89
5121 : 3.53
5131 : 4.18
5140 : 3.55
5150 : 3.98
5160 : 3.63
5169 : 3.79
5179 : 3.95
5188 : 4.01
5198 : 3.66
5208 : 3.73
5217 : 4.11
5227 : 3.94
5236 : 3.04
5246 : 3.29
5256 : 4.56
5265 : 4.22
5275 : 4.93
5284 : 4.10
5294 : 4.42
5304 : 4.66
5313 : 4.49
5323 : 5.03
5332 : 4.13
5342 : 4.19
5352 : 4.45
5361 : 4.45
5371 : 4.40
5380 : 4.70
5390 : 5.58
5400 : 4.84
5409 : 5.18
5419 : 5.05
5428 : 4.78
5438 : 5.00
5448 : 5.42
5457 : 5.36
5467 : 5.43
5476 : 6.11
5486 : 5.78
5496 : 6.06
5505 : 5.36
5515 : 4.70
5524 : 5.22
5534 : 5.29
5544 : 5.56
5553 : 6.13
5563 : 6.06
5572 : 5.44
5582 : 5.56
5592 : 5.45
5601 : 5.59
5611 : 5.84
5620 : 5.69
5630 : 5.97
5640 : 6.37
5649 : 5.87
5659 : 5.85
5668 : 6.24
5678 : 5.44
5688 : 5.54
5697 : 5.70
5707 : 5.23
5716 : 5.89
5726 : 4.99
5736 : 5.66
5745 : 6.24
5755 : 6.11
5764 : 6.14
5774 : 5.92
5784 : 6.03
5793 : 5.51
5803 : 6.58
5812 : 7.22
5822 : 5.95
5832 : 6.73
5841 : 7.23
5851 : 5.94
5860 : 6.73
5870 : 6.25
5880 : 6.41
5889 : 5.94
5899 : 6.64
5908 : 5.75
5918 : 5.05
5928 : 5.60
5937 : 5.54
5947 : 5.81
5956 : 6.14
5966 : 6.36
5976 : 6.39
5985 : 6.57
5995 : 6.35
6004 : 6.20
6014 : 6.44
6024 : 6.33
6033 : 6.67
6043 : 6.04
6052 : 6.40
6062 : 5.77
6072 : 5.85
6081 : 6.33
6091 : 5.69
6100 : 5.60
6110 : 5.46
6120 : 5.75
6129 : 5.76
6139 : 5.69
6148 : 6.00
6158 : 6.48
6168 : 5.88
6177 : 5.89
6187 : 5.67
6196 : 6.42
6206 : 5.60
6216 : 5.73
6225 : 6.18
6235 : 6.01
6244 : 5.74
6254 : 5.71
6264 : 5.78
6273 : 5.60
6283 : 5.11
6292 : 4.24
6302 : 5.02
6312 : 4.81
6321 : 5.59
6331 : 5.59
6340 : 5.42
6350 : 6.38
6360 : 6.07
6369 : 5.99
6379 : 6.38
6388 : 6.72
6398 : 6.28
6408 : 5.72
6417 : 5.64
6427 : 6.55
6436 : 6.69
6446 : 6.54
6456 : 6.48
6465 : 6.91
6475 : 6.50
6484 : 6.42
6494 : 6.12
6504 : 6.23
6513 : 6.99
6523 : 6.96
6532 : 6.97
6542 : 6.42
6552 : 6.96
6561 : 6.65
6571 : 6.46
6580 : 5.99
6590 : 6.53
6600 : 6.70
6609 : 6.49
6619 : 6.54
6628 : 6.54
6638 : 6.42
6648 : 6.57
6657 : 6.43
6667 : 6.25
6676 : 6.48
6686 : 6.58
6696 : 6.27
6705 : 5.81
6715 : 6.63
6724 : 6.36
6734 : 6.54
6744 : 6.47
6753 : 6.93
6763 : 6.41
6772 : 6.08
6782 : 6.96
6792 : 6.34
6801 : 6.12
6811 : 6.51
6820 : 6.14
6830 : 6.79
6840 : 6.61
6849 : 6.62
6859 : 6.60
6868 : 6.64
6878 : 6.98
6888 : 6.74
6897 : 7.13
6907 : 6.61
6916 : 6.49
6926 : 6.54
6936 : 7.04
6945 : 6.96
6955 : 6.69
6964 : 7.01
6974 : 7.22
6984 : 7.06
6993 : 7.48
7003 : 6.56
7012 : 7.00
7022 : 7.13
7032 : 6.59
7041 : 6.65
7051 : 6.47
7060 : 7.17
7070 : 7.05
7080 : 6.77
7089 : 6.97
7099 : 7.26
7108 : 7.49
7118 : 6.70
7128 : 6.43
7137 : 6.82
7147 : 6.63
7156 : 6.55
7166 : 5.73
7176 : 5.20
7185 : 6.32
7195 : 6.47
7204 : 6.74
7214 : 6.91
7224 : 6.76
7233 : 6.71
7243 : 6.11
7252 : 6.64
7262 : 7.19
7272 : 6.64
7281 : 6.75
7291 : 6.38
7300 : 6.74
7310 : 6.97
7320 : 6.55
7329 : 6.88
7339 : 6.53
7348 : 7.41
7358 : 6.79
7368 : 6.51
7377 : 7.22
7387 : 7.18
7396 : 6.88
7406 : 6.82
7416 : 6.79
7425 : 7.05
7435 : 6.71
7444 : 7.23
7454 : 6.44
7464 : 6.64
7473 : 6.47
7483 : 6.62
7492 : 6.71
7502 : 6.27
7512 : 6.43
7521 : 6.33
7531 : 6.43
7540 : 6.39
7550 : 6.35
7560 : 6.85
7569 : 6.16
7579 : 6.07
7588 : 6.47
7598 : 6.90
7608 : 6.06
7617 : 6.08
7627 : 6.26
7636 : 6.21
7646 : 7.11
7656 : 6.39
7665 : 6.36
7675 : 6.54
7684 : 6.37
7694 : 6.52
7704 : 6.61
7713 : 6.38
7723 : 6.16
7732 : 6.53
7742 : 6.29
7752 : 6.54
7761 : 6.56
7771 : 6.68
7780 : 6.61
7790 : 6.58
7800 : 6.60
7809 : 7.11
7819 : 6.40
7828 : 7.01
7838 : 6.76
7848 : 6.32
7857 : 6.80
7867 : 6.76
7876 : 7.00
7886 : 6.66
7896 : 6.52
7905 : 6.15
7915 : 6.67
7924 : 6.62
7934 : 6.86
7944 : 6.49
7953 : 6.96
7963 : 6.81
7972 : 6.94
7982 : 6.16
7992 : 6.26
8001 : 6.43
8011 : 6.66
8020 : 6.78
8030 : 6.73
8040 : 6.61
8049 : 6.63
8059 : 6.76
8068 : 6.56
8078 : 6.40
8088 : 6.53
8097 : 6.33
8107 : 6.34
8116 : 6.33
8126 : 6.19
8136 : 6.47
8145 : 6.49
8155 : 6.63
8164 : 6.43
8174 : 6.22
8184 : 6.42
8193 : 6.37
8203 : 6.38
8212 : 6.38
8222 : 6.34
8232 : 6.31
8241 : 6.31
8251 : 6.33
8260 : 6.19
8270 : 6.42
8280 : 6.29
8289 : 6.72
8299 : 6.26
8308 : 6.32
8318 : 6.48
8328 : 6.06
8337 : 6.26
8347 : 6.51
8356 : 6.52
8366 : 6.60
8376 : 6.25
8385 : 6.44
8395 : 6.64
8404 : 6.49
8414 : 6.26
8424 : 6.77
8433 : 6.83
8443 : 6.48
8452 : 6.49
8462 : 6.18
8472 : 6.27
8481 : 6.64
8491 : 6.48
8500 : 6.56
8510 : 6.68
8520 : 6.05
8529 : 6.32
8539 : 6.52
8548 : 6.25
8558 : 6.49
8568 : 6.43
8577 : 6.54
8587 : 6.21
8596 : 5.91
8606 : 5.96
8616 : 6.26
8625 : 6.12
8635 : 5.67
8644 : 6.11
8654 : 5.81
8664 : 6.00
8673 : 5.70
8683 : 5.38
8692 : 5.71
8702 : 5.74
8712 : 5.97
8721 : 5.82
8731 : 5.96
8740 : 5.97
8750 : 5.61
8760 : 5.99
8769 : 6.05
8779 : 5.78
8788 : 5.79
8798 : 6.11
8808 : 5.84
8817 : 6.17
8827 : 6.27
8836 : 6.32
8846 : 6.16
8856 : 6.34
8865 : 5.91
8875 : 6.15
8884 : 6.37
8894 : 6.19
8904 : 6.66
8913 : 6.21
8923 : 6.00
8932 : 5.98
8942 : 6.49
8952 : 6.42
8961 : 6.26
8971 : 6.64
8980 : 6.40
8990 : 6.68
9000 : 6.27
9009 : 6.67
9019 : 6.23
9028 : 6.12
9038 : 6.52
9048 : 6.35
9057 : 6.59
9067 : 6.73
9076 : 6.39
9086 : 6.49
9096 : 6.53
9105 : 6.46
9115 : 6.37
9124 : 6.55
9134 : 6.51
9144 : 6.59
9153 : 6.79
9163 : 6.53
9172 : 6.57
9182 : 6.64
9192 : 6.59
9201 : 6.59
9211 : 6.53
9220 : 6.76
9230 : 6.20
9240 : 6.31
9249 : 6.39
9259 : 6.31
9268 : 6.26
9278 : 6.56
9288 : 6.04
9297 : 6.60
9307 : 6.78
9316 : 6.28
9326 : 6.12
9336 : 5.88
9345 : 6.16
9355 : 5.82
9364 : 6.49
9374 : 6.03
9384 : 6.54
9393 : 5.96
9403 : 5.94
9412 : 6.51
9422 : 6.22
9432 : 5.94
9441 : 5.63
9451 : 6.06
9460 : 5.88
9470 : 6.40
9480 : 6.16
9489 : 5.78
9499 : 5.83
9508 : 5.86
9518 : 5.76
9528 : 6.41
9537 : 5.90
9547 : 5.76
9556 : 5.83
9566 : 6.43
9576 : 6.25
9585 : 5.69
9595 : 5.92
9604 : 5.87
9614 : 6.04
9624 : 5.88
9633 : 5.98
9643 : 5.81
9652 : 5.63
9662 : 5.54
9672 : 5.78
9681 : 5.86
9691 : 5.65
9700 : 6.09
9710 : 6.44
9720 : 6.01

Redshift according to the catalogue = 0.22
